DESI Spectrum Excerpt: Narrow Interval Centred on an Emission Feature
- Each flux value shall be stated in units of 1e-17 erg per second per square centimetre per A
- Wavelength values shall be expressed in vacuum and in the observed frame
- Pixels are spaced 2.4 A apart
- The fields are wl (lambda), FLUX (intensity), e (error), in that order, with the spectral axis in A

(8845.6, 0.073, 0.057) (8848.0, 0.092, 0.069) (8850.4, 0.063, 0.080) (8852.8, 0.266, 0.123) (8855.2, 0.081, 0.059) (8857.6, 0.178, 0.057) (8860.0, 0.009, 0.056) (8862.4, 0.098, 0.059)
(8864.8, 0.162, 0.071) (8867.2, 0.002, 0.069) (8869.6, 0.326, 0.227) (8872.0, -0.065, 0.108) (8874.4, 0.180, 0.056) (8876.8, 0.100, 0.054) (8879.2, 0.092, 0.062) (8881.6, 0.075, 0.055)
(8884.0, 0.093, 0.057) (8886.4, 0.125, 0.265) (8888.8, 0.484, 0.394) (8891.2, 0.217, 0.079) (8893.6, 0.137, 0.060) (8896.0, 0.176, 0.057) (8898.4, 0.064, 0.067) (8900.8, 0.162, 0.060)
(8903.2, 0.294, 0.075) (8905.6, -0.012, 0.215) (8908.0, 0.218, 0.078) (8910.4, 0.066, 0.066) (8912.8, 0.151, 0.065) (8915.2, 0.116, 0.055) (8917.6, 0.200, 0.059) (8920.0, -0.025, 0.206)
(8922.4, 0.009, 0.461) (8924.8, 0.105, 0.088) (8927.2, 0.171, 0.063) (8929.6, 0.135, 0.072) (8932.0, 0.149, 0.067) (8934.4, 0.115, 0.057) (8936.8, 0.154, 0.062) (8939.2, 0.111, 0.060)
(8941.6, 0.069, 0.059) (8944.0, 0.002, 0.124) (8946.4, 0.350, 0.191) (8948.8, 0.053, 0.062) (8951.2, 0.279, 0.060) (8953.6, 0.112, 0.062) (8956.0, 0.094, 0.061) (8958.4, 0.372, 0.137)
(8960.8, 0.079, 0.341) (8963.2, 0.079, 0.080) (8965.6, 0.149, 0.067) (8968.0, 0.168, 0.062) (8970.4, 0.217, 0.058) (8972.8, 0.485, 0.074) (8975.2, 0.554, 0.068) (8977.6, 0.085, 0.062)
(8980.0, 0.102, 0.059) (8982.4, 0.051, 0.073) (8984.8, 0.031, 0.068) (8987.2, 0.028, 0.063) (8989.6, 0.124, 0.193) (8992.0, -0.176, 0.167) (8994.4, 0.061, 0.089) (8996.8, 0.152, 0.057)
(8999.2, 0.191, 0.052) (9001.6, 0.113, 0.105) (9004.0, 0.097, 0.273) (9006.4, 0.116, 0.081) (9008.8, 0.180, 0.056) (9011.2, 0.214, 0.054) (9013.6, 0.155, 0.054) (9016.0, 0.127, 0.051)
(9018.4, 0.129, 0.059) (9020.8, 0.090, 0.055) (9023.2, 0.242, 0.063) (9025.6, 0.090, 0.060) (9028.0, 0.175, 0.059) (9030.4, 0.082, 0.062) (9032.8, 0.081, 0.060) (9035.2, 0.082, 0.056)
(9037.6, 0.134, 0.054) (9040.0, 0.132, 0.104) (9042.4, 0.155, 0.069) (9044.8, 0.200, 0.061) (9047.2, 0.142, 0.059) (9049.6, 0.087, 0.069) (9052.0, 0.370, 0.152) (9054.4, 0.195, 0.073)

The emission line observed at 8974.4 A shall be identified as H-beta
